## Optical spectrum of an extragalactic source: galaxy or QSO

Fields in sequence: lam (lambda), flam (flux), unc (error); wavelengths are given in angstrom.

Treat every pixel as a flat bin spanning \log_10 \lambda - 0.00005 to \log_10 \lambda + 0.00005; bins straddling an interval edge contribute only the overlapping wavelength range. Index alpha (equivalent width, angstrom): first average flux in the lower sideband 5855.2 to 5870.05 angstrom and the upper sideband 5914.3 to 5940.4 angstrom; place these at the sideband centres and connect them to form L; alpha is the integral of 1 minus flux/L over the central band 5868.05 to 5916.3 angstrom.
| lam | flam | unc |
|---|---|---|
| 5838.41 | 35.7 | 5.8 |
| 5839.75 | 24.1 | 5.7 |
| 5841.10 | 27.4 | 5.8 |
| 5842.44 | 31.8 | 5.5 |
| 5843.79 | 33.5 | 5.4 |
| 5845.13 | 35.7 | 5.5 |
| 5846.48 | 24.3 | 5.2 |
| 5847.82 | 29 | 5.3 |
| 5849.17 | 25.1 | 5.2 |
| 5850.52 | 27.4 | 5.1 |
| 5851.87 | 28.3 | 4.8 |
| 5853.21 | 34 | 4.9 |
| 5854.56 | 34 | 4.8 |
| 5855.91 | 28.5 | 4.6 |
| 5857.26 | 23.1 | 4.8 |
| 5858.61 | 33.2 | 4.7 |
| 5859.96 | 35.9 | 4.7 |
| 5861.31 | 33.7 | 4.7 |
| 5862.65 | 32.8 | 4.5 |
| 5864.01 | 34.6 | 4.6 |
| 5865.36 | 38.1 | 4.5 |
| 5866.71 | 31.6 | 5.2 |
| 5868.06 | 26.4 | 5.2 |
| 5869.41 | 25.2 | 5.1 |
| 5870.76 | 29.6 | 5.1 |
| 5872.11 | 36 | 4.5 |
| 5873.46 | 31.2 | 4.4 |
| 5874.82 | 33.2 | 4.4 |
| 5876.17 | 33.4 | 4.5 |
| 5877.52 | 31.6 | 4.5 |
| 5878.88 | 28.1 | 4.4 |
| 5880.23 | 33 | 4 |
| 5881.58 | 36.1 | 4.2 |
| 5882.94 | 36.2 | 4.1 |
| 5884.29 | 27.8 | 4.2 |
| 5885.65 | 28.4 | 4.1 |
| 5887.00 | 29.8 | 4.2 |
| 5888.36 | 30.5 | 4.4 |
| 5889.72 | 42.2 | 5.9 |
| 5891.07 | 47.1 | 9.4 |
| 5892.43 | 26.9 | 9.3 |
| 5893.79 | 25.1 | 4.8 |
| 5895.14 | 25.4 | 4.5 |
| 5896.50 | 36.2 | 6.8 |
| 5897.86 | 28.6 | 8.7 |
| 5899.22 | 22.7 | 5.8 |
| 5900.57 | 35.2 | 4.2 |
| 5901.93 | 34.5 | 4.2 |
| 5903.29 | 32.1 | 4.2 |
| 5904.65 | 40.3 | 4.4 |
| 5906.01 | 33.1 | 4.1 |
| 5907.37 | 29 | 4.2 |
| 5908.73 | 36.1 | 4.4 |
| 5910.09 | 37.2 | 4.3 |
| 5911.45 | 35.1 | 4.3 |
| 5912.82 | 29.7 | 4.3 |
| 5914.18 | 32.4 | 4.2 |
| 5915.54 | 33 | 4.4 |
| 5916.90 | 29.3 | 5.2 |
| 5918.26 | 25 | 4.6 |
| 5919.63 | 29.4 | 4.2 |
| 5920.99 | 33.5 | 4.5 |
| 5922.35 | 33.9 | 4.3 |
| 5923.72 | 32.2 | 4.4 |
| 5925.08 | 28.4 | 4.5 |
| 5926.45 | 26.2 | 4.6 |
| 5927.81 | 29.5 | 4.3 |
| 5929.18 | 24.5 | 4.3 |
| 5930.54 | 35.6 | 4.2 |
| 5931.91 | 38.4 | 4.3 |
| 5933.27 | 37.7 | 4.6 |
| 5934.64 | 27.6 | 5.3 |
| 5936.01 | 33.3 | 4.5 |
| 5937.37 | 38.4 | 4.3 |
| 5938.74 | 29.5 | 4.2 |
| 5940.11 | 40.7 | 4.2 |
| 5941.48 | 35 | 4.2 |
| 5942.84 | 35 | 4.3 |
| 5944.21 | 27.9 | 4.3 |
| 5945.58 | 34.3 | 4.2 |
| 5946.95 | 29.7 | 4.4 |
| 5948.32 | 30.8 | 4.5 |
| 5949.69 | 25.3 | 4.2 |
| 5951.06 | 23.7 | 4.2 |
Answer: -1.2 angstrom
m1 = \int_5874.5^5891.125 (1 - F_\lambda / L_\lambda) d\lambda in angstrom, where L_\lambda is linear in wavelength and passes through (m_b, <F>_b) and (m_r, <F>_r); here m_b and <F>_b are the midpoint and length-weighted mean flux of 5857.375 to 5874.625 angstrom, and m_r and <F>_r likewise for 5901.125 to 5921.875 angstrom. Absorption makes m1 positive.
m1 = -0.4 angstrom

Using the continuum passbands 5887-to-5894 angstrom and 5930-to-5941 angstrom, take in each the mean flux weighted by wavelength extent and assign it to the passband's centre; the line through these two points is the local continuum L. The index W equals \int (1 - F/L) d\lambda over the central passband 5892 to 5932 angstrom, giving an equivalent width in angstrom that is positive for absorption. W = 4.1 angstrom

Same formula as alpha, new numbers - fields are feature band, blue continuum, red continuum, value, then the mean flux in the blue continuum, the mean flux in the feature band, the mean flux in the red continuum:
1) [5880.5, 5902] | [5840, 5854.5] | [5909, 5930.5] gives -1.1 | 29.7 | 32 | 30.9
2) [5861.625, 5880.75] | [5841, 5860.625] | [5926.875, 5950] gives -0.7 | 30.2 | 31.8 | 32.6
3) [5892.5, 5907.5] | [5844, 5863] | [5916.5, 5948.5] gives 0.1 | 30.4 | 31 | 31.9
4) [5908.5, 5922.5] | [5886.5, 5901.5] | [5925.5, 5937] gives -0.1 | 31.9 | 32.1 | 31.7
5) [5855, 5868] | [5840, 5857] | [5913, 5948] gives -0.9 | 29.6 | 32.1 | 32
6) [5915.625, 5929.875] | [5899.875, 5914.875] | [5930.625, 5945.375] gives 2.0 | 34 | 29.4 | 34.4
